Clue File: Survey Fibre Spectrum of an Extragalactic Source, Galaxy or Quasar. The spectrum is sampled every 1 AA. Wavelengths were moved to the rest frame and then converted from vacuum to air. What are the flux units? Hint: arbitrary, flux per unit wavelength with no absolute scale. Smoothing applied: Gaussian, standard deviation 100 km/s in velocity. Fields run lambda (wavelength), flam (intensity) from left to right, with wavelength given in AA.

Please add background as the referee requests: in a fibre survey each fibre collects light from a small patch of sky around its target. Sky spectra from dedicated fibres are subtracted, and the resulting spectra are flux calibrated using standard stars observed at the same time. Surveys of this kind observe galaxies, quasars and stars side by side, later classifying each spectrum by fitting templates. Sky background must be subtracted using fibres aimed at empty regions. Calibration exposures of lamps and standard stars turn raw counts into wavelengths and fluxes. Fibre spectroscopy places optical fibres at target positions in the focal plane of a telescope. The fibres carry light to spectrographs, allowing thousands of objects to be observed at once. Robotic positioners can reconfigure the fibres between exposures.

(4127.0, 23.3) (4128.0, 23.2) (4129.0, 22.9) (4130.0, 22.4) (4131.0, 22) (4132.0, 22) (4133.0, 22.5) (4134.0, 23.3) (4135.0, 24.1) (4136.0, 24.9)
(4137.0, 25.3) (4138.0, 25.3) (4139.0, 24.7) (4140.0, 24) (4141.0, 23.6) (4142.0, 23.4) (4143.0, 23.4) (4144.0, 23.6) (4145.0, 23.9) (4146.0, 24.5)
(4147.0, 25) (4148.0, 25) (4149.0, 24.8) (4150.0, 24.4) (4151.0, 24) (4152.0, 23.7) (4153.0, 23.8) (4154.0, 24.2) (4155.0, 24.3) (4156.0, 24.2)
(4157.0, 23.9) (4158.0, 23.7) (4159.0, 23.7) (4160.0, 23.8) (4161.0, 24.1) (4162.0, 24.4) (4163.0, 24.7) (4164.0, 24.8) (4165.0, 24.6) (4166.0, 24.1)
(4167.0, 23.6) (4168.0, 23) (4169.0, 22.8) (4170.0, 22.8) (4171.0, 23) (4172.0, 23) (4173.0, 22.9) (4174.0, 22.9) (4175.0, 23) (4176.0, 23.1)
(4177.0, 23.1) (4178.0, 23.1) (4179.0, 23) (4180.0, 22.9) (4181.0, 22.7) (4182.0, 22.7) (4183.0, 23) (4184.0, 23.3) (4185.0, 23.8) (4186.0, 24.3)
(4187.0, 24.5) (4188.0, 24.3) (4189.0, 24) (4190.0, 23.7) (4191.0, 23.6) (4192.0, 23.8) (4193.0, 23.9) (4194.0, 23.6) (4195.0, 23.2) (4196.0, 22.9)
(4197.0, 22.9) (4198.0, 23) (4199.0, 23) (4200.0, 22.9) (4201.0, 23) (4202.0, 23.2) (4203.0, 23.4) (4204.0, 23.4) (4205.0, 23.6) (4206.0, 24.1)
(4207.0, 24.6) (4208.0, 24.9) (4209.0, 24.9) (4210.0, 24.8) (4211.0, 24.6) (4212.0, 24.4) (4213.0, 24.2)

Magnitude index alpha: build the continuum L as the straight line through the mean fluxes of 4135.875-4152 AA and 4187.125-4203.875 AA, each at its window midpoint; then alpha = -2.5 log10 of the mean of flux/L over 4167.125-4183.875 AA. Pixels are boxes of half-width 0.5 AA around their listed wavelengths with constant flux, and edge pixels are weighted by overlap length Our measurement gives 0.04 mag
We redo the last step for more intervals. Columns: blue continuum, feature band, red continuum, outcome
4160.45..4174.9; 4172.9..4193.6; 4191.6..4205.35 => 0.00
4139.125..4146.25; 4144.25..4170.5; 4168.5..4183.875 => -0.03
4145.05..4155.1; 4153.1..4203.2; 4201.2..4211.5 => 0.03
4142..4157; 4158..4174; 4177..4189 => 0.01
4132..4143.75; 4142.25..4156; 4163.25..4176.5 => -0.02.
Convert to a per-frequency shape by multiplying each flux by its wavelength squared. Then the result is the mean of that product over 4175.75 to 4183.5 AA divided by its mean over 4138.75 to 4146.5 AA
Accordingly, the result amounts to 0.98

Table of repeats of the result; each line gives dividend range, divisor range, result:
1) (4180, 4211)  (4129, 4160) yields 1.01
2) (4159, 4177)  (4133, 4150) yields 0.98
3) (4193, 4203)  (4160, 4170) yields 0.98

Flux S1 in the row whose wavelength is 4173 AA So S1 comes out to 22.9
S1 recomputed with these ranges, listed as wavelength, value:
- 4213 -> 24.2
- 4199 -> 23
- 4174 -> 22.9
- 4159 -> 23.7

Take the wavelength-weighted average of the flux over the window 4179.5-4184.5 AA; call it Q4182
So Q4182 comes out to 22.9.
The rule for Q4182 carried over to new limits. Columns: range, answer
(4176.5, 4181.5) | 23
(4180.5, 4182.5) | 22.7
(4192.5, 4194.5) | 23.8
